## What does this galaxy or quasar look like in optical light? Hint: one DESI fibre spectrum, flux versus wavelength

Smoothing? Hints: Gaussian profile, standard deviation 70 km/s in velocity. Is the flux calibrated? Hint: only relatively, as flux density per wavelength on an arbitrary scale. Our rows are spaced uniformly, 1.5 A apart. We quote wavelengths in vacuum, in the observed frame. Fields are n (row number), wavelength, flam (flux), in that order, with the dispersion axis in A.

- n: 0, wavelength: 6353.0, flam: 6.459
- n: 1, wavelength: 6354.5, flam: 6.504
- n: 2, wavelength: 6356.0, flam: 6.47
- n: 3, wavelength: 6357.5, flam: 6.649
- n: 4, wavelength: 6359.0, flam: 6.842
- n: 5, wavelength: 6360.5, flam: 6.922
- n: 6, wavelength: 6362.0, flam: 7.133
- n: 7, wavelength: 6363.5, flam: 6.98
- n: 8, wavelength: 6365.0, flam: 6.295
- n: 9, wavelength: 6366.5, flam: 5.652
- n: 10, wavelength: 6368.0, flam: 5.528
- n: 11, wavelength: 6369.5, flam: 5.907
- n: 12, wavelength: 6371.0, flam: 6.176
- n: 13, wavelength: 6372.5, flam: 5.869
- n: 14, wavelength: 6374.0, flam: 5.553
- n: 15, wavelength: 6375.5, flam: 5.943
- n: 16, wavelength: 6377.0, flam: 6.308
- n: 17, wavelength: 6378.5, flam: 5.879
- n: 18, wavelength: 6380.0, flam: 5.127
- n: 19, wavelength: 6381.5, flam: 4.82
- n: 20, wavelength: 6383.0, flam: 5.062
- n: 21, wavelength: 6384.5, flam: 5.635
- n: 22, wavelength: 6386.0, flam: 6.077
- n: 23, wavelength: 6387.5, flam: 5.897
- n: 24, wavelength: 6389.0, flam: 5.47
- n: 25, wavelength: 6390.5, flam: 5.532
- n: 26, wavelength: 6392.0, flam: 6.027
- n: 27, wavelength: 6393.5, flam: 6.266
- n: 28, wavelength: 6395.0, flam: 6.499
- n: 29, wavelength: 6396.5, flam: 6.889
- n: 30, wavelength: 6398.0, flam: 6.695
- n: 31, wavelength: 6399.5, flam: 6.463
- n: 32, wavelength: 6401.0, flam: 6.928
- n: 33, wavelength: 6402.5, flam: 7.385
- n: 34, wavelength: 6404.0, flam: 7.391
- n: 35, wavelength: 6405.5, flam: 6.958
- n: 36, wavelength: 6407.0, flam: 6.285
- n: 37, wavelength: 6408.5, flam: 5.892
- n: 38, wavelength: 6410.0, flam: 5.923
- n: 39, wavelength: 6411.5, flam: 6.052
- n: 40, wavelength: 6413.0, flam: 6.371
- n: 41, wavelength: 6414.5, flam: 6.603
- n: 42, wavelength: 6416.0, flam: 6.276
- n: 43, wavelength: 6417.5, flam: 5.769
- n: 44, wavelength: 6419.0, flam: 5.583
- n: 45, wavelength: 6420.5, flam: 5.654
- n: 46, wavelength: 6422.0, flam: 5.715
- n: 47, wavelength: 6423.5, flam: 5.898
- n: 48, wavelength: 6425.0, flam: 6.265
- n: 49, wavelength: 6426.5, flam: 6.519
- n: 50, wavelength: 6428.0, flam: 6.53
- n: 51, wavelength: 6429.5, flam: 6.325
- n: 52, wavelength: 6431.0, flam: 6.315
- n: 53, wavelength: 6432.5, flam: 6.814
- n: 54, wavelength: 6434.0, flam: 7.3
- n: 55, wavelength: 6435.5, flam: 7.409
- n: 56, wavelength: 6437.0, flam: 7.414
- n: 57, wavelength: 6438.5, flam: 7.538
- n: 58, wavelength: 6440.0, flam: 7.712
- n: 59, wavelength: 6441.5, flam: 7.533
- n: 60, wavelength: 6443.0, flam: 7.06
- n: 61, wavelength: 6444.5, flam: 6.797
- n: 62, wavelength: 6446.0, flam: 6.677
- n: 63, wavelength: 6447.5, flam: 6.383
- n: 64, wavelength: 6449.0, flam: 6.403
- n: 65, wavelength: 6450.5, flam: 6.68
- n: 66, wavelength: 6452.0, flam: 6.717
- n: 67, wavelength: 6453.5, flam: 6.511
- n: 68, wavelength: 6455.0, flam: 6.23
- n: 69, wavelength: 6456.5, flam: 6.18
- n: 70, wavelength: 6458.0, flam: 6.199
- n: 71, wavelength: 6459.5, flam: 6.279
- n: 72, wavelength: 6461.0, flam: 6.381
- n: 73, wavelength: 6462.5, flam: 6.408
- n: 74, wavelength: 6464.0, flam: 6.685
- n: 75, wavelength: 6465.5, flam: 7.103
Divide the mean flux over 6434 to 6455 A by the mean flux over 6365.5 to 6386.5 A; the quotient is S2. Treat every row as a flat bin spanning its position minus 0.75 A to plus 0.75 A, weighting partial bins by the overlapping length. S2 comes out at 1.2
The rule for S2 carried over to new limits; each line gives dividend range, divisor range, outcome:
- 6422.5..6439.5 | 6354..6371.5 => 1.05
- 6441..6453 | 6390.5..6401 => 1.05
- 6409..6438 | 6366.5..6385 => 1.13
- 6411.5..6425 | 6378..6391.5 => 1.09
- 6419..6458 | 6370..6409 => 1.08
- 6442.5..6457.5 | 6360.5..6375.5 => 1.06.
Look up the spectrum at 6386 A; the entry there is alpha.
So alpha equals 6.077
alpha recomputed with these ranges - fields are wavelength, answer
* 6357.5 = 6.649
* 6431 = 6.315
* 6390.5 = 5.532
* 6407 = 6.285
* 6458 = 6.199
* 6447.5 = 6.383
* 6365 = 6.295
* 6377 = 6.308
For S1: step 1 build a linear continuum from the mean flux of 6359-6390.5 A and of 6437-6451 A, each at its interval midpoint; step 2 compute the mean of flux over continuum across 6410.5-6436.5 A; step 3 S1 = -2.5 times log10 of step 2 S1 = 0.06 mag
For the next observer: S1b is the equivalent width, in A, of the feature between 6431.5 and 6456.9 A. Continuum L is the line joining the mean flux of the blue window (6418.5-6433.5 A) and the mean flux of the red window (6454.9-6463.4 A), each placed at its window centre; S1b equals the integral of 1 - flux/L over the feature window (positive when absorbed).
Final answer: -2.7 A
